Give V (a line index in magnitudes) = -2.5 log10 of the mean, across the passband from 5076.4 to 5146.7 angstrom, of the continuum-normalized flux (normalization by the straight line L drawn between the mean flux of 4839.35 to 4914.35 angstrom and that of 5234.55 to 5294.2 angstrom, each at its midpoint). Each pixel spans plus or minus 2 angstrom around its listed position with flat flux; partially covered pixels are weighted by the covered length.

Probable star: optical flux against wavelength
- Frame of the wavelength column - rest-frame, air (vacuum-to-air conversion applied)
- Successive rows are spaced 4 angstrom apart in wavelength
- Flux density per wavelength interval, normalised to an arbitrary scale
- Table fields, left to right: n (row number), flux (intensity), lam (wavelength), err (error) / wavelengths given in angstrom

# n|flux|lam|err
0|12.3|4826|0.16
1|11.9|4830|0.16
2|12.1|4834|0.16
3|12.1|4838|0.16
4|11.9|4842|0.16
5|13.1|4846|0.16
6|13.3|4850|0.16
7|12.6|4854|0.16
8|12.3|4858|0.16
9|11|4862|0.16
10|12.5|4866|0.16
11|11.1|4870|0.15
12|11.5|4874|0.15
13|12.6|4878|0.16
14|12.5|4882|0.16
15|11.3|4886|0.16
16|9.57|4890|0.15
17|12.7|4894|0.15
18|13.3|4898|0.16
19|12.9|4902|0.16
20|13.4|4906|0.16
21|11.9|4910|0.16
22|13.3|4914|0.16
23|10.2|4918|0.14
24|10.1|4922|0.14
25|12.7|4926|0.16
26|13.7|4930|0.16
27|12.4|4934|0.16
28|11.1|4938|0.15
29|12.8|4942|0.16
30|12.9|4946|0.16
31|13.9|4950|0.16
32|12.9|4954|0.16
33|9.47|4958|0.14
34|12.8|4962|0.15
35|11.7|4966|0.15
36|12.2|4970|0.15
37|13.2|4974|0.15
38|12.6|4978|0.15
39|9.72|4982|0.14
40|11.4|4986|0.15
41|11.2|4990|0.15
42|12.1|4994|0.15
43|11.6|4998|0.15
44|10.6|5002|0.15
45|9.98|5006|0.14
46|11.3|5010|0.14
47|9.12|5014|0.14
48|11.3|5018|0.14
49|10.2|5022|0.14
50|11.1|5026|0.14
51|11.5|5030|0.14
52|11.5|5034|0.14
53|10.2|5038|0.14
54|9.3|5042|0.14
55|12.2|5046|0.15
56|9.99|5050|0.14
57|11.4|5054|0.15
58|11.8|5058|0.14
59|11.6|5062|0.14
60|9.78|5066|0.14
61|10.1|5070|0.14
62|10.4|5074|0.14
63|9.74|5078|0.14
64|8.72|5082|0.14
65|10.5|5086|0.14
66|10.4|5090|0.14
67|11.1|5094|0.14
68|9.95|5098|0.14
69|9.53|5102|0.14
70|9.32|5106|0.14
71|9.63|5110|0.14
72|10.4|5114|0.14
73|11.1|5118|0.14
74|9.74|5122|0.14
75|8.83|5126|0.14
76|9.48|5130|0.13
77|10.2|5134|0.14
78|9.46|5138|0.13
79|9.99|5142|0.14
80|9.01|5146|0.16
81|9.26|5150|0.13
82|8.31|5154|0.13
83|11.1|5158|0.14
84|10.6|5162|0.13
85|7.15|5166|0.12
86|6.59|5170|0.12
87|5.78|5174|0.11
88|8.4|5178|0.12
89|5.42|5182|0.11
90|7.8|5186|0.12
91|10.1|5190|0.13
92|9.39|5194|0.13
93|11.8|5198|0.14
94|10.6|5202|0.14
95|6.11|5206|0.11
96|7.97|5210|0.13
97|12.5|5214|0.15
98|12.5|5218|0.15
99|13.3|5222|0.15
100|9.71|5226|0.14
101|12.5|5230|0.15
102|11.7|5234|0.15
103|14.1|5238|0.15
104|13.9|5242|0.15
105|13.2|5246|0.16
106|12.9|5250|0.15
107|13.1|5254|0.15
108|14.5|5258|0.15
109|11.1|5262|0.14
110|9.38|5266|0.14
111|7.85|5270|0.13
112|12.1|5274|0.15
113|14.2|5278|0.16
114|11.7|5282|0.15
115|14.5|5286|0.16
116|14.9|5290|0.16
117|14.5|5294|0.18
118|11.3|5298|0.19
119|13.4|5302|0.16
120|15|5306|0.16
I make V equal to 0.26 mag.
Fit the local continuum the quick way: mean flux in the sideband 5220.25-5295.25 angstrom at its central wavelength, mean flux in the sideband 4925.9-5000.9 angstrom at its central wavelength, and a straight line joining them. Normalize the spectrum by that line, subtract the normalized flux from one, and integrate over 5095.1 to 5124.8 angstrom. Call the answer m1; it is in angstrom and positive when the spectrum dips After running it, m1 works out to 5.7 angstrom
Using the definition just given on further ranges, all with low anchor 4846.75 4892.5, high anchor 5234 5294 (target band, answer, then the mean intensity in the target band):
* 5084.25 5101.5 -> 2.7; 10.4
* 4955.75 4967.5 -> 0.7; 11.3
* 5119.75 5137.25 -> 4.0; 9.58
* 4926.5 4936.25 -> -0.8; 12.9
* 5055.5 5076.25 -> 2.6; 10.7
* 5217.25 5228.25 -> 0.7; 11.8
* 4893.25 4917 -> -1.7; 12.8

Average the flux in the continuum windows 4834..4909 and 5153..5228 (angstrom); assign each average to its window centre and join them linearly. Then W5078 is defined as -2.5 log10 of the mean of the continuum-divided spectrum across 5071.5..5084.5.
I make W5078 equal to 0.07 mag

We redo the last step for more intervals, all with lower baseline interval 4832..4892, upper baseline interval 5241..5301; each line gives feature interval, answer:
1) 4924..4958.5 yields -0.04 mag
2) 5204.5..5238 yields 0.14 mag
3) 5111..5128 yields 0.23 mag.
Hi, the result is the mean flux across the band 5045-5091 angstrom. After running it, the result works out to 10.5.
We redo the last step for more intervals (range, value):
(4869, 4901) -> 11.9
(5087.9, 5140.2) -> 9.94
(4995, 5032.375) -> 10.8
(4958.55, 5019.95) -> 11.3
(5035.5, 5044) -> 9.85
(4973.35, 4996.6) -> 11.6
